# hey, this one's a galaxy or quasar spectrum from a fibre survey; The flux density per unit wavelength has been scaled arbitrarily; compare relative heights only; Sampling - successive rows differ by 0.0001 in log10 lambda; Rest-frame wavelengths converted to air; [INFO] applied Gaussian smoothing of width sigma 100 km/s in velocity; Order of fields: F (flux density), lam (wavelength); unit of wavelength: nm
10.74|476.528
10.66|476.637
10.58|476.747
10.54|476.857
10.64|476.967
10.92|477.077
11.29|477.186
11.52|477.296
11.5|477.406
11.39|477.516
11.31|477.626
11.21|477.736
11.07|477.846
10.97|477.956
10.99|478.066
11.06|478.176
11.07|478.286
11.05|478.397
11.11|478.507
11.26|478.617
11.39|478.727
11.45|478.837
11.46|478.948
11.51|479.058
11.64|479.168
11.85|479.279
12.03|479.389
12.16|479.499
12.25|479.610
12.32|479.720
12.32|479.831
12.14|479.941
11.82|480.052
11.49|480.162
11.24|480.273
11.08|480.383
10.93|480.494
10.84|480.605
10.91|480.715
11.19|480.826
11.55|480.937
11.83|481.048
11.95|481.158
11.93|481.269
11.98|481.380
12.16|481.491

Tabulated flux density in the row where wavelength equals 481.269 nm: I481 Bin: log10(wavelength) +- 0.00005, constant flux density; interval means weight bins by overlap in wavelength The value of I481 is 11.93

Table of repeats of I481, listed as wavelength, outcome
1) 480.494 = 10.93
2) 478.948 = 11.46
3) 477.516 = 11.39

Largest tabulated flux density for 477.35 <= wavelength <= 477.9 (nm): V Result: 11.5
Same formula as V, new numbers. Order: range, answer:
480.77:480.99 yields 11.55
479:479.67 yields 12.25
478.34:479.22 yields 11.64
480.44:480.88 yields 11.19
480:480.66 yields 11.82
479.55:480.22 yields 12.32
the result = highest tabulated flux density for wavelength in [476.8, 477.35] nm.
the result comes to 11.52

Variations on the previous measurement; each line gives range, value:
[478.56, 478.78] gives 11.39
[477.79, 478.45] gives 11.07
